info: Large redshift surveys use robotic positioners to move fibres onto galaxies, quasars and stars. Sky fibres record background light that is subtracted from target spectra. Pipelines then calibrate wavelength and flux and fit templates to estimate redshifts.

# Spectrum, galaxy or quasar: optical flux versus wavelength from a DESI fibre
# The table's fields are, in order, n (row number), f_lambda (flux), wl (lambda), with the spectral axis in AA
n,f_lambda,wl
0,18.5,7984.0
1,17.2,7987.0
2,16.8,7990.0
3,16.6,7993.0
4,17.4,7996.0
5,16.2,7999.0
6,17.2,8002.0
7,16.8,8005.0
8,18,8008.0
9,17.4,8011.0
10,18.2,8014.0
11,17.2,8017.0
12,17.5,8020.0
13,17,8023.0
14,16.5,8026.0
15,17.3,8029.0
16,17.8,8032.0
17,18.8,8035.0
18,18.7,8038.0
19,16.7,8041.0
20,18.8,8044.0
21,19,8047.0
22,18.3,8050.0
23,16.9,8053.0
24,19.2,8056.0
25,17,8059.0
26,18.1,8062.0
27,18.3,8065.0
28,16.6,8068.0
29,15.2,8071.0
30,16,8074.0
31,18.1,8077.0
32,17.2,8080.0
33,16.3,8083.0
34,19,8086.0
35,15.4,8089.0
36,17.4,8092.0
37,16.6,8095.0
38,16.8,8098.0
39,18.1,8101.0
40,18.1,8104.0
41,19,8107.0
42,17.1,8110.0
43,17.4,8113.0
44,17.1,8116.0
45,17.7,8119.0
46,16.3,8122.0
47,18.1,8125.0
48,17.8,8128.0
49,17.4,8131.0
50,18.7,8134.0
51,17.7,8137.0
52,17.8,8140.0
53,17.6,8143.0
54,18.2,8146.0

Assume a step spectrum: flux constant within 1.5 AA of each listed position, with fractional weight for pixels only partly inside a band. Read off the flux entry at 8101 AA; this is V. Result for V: 18.1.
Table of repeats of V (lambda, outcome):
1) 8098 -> 16.8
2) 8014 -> 18.2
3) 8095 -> 16.6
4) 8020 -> 17.5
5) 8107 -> 19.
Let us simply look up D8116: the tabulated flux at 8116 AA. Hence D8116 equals 17.1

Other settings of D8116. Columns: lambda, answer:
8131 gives 17.4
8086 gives 19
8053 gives 16.9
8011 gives 17.4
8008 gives 18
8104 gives 18.1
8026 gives 16.5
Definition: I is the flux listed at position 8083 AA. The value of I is 16.3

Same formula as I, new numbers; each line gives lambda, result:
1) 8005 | 16.8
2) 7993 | 16.6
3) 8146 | 18.2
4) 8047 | 19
